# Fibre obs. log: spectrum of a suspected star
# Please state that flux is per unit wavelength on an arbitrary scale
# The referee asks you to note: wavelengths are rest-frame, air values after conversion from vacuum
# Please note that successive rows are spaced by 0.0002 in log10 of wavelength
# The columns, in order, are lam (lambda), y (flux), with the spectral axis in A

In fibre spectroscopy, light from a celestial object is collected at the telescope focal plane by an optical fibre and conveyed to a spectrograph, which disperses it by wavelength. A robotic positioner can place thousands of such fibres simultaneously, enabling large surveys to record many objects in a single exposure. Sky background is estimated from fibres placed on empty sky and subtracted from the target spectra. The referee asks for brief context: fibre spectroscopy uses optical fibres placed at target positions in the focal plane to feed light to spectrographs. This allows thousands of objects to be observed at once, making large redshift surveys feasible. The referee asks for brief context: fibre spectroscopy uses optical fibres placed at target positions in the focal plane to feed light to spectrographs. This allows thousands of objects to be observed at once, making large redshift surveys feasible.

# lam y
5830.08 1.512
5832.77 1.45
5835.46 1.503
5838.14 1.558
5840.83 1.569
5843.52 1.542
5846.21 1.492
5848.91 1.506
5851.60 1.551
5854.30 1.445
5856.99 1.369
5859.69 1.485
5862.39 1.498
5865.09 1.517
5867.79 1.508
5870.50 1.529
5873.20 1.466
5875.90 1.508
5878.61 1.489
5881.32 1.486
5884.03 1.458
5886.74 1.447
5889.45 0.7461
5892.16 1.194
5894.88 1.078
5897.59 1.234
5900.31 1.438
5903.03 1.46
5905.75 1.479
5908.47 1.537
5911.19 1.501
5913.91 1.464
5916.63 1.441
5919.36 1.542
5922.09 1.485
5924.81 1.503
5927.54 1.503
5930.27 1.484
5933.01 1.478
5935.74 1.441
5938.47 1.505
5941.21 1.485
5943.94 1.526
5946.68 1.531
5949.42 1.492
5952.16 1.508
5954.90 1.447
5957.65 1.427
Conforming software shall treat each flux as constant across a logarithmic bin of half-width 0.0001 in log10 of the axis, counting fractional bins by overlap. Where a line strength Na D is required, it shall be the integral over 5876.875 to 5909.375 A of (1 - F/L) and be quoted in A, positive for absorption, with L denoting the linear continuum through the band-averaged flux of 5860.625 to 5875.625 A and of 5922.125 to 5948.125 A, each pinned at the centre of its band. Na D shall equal 3.55 A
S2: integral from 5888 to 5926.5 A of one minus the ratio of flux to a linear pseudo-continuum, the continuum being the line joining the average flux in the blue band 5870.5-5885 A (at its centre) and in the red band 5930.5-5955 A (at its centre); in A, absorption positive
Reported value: 3.2 A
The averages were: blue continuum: 1.49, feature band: 1.37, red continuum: 1.49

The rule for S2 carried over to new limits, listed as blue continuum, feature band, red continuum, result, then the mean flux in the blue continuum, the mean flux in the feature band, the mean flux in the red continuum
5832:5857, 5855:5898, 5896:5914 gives 2.7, 1.51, 1.38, 1.44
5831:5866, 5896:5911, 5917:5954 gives 0.7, 1.5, 1.43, 1.5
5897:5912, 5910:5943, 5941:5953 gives -0.1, 1.45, 1.49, 1.51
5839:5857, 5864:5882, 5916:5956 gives 0.0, 1.51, 1.5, 1.49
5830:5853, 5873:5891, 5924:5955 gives 1.7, 1.52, 1.36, 1.49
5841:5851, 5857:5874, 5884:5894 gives -1.6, 1.52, 1.49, 1.17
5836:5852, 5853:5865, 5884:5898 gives -0.4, 1.53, 1.46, 1.17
